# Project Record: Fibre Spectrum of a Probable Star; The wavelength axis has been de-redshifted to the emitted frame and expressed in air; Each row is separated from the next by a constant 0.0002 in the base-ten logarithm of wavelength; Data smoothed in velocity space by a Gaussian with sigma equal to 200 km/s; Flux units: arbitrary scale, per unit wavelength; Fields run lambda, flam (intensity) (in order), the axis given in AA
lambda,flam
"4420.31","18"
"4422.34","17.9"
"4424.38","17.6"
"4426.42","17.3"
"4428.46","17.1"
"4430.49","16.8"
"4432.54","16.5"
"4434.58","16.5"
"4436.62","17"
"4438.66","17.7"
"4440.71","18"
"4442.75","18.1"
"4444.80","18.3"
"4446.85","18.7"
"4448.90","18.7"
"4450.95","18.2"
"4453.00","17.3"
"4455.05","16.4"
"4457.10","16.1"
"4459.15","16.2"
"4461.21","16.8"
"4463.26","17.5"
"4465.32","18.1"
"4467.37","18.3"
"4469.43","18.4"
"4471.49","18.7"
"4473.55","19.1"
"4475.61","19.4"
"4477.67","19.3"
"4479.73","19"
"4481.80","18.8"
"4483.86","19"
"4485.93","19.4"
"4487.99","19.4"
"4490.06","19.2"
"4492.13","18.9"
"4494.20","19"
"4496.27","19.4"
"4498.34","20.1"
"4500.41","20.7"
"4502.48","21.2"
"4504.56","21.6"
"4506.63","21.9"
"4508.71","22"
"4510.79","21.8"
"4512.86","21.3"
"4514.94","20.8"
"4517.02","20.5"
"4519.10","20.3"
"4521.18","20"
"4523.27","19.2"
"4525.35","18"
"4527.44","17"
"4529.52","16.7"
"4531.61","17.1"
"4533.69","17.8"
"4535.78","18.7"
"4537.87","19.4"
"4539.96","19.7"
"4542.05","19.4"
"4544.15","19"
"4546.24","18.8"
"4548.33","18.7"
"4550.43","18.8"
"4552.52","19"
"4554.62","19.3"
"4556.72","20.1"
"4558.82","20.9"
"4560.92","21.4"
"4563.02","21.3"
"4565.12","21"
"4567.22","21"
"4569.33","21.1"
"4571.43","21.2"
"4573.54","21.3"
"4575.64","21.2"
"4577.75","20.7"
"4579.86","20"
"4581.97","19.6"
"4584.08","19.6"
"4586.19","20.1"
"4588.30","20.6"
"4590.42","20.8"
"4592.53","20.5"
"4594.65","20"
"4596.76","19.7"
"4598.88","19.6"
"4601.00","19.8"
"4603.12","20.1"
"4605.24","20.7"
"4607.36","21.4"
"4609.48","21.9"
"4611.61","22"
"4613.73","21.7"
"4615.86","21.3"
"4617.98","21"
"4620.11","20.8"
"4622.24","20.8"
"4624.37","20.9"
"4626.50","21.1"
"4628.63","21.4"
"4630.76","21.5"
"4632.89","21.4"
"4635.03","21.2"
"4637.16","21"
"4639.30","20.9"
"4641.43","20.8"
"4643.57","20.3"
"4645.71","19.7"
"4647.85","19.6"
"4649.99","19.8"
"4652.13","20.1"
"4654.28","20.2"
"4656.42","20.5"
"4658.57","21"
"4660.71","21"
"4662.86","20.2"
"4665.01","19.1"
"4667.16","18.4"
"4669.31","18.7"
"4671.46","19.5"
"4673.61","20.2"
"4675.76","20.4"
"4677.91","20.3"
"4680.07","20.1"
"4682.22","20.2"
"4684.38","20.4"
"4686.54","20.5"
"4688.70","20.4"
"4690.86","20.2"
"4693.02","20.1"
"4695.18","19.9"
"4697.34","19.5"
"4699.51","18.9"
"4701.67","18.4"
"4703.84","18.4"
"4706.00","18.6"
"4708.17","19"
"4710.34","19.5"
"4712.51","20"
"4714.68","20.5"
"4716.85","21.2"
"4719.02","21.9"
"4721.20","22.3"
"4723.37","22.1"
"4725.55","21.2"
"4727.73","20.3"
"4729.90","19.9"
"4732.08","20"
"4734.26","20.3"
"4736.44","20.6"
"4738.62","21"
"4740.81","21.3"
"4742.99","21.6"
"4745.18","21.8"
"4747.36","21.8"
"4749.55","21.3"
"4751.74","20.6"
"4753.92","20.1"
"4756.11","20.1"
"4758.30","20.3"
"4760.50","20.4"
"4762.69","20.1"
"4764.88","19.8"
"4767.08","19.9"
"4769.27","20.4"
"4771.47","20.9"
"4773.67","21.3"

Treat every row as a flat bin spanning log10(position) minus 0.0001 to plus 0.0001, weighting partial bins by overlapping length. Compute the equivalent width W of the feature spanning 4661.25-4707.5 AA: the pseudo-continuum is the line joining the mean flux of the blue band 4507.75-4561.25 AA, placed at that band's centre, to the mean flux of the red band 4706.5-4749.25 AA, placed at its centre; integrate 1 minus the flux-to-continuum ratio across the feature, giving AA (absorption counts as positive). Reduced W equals 2.0 AA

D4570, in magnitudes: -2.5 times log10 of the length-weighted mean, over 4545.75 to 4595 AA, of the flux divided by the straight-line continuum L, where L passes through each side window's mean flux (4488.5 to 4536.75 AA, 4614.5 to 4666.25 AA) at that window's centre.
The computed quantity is -0.01 mag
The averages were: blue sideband 19.7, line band 20.3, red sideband 20.6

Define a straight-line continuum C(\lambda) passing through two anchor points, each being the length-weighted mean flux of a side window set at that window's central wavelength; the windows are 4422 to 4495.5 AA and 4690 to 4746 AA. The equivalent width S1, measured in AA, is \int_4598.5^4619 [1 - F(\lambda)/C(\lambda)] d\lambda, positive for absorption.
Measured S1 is -1.7 AA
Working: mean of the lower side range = 18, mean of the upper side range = 20.3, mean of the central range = 21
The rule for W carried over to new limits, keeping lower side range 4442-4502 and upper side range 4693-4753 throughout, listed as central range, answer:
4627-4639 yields -0.92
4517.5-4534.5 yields 0.54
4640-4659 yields -0.32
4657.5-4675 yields 0.20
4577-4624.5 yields -2.62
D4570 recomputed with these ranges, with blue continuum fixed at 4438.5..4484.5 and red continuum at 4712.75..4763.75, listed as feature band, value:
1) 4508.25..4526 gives -0.099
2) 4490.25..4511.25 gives -0.116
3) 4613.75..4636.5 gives -0.075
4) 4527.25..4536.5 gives 0.080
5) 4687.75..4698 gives 0.020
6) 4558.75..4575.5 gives -0.109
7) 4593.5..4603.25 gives -0.019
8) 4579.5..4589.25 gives -0.036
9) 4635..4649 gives -0.029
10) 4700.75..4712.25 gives 0.093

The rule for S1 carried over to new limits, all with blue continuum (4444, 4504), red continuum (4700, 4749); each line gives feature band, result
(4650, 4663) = -0.29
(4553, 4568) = -1.06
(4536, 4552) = 0.06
